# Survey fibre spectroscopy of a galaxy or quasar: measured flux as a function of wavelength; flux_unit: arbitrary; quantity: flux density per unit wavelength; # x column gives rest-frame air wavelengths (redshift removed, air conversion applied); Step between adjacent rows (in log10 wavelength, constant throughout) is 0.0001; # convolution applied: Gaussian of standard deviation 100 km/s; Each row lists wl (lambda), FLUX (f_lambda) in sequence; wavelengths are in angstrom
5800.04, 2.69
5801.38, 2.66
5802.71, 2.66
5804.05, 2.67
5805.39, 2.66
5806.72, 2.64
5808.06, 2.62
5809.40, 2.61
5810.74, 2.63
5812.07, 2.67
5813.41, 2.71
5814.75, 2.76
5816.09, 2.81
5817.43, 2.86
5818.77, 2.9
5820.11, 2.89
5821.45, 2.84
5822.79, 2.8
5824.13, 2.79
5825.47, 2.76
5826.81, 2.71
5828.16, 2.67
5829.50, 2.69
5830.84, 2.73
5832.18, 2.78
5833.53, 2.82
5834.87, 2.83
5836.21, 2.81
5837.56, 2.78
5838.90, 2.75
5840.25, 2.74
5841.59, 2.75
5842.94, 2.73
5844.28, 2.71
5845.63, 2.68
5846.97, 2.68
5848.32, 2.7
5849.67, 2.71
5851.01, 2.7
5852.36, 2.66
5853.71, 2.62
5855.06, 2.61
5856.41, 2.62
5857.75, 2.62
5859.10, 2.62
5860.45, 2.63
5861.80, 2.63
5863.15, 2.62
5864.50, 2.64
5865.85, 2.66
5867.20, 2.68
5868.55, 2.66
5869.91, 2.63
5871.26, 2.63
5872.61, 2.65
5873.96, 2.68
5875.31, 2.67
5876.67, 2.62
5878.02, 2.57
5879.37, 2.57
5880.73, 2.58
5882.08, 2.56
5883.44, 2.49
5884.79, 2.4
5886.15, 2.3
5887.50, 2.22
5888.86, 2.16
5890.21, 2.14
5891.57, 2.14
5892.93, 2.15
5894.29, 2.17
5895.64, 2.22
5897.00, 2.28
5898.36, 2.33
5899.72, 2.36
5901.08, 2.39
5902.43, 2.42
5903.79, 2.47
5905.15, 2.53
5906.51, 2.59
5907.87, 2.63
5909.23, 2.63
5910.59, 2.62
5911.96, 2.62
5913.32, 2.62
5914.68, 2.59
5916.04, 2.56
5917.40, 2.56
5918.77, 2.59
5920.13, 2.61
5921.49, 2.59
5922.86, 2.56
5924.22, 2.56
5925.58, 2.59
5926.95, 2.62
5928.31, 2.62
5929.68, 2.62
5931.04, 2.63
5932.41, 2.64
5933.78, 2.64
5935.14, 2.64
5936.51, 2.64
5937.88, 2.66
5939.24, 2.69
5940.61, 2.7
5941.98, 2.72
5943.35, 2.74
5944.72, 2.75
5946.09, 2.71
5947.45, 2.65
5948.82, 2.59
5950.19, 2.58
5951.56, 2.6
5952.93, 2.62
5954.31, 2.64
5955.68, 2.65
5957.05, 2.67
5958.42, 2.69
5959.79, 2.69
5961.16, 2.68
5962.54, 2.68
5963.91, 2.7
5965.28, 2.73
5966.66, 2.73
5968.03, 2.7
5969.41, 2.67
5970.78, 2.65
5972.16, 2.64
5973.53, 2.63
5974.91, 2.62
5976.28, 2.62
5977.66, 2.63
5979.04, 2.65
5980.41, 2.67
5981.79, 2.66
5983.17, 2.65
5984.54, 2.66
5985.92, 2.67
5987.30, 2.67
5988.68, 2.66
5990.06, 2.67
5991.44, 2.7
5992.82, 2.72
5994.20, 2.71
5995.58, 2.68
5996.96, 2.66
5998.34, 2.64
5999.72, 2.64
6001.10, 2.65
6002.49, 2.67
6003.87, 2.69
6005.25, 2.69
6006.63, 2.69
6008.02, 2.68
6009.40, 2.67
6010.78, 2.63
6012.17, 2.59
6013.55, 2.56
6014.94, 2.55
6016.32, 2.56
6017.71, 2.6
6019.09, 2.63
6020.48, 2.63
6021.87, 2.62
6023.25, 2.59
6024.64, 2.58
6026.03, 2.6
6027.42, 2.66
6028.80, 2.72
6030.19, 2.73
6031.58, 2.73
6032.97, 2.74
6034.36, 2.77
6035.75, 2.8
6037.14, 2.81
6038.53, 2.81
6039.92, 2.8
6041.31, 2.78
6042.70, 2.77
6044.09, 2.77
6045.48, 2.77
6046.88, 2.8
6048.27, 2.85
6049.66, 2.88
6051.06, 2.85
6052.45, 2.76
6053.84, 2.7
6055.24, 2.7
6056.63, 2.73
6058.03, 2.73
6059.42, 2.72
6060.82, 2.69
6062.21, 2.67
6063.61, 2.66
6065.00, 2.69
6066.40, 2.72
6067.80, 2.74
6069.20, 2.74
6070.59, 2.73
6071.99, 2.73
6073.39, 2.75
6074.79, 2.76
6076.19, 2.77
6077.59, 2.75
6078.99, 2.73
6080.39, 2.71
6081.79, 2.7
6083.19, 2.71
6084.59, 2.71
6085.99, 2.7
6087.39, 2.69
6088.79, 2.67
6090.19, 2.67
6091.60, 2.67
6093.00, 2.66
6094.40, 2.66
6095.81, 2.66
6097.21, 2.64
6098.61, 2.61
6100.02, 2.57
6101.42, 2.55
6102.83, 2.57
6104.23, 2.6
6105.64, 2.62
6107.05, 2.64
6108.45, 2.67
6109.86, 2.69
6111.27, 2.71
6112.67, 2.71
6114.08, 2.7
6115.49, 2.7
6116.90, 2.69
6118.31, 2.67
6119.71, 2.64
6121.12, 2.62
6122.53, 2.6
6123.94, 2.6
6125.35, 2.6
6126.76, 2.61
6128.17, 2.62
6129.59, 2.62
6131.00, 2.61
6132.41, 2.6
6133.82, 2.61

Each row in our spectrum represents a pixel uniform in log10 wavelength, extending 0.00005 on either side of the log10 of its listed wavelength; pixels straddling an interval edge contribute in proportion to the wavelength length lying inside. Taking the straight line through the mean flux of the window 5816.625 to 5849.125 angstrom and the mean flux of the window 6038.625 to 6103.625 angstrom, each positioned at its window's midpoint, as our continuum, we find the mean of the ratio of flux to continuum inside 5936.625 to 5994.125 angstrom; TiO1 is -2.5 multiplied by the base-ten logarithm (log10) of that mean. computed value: 0.028 mag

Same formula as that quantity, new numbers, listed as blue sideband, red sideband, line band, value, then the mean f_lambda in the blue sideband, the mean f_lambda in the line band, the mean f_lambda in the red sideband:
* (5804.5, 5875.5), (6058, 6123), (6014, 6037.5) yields 0.010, 2.71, 2.66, 2.68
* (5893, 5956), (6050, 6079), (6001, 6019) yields 0.015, 2.57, 2.63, 2.73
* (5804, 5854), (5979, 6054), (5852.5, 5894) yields 0.084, 2.74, 2.52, 2.69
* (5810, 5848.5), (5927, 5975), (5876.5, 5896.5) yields 0.158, 2.76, 2.35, 2.66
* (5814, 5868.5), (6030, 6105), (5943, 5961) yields 0.025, 2.72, 2.66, 2.72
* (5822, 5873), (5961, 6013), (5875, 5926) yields 0.094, 2.7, 2.46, 2.67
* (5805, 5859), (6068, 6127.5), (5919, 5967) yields 0.021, 2.73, 2.65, 2.67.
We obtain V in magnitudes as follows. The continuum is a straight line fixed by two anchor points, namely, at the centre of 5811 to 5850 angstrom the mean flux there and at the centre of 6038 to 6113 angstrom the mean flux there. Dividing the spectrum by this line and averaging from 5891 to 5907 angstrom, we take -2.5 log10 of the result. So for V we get 0.18 mag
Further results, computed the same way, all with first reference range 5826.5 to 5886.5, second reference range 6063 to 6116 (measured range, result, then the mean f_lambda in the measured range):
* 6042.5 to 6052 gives -0.053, 2.81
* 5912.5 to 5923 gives 0.032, 2.59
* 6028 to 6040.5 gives -0.036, 2.77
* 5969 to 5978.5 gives 0.014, 2.64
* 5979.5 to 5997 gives -0.002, 2.68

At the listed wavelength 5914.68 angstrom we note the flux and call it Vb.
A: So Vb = 2.59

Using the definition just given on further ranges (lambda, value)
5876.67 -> 2.62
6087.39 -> 2.69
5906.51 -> 2.59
